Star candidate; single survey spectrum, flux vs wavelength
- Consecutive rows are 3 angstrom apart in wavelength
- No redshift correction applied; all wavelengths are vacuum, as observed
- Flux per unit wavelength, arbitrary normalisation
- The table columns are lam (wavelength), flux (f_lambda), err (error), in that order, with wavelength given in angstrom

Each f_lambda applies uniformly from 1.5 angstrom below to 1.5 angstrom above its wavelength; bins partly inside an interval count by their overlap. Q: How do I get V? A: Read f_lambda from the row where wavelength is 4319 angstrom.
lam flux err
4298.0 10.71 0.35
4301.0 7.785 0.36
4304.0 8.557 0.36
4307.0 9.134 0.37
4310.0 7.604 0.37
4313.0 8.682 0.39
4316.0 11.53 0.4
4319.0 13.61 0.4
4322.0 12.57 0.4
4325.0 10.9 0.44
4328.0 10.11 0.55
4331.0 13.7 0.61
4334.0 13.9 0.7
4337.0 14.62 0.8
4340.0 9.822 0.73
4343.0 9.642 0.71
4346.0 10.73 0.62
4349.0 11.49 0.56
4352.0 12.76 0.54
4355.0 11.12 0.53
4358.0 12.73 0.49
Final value 13.61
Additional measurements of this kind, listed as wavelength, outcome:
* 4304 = 8.557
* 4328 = 10.11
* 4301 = 7.785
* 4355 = 11.12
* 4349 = 11.49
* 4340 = 9.822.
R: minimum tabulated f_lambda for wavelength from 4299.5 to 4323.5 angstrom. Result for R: 7.604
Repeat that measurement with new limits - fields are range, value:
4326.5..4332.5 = 10.11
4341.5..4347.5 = 9.642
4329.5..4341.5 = 9.822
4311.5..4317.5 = 8.682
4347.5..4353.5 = 11.49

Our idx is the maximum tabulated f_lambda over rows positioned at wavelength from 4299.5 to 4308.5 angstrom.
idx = 9.134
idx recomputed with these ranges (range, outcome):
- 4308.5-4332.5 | 13.7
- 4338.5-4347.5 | 10.73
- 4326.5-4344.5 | 14.62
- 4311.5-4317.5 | 11.53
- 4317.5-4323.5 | 13.61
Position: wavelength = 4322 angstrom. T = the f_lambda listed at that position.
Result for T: 12.57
